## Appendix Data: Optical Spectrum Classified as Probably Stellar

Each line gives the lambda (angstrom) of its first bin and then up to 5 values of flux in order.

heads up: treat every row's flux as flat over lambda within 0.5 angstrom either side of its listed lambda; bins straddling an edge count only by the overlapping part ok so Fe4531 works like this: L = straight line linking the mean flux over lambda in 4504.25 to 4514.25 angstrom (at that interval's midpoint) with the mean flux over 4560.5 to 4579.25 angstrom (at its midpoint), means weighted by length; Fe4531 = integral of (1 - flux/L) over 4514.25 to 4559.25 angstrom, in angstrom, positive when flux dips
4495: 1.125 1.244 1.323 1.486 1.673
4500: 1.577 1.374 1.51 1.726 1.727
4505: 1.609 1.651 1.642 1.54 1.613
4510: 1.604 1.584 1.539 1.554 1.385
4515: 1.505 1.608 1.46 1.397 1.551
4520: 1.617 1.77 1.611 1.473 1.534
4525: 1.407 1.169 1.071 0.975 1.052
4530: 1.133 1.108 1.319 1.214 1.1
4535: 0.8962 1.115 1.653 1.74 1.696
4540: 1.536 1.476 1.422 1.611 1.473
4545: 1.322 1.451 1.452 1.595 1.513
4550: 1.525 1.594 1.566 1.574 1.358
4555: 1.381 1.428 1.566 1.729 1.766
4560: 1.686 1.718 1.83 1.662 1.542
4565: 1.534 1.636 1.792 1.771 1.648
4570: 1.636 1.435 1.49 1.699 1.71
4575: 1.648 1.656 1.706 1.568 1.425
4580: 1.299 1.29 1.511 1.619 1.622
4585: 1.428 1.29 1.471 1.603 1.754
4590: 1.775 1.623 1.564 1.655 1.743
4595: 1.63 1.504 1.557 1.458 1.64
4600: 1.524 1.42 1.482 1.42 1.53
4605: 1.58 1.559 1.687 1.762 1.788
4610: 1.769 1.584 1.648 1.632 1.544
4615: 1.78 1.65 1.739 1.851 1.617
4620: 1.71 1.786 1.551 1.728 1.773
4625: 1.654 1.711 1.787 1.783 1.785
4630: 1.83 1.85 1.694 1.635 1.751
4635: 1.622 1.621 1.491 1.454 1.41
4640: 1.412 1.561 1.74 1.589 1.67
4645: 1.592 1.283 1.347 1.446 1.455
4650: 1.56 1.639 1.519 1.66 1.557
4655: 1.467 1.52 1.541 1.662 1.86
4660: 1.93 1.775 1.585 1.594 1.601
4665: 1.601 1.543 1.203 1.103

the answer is 4.9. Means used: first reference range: 1.58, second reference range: 1.64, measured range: 1.43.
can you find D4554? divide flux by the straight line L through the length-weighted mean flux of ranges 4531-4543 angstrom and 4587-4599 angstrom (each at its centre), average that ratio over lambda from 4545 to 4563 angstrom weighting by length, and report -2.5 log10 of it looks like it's -0.08 mag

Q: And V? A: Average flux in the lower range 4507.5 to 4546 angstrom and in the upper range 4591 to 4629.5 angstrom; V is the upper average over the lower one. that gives 1.16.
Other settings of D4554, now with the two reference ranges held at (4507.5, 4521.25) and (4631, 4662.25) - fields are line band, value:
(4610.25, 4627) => -0.07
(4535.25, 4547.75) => 0.05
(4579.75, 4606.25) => 0.02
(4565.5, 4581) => -0.02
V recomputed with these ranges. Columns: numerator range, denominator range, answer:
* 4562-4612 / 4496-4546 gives 1.10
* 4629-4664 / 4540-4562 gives 1.04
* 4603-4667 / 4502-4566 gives 1.10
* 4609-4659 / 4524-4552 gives 1.20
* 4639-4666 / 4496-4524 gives 1.02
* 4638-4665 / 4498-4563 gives 1.06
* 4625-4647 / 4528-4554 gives 1.16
